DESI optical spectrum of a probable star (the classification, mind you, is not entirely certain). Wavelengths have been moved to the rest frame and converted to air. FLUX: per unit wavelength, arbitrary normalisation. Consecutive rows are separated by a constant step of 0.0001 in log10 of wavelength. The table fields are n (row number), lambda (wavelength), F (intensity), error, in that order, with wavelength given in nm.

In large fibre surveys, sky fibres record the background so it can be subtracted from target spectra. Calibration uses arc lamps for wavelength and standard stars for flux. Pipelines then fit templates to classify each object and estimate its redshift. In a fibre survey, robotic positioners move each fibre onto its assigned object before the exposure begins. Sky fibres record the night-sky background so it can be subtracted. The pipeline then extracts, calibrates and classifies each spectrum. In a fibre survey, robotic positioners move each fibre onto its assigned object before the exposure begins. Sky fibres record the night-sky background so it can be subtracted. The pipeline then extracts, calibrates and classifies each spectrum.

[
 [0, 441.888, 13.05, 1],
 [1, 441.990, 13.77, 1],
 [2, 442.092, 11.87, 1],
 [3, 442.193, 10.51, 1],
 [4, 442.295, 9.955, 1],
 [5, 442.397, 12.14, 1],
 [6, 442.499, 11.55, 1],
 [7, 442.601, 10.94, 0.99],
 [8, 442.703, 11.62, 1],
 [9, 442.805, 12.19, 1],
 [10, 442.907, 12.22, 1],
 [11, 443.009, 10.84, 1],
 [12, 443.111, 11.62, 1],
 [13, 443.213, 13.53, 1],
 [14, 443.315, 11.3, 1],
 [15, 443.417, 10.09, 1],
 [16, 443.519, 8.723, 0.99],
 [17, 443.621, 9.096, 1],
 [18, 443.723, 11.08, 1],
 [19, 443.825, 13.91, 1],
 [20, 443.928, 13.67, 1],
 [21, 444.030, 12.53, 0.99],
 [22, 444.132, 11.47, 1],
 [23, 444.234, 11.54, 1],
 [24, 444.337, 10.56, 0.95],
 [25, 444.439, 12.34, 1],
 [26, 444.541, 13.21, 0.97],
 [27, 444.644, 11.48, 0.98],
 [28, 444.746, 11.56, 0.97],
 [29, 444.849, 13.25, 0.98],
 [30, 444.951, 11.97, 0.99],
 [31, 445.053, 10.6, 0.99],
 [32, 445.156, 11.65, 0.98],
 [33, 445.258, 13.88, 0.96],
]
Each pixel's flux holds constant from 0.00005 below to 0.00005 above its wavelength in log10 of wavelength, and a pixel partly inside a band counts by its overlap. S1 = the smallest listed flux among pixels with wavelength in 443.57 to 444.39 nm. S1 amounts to 9.096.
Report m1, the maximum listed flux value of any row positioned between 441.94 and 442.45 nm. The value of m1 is 13.77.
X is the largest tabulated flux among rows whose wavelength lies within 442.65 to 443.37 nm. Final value 13.53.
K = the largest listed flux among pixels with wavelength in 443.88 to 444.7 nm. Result 13.67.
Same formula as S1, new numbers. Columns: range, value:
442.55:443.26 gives 10.84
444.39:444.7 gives 11.48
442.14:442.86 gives 9.955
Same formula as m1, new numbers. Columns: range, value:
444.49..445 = 13.25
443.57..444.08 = 13.91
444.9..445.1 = 11.97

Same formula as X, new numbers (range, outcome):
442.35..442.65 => 12.14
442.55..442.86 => 12.19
